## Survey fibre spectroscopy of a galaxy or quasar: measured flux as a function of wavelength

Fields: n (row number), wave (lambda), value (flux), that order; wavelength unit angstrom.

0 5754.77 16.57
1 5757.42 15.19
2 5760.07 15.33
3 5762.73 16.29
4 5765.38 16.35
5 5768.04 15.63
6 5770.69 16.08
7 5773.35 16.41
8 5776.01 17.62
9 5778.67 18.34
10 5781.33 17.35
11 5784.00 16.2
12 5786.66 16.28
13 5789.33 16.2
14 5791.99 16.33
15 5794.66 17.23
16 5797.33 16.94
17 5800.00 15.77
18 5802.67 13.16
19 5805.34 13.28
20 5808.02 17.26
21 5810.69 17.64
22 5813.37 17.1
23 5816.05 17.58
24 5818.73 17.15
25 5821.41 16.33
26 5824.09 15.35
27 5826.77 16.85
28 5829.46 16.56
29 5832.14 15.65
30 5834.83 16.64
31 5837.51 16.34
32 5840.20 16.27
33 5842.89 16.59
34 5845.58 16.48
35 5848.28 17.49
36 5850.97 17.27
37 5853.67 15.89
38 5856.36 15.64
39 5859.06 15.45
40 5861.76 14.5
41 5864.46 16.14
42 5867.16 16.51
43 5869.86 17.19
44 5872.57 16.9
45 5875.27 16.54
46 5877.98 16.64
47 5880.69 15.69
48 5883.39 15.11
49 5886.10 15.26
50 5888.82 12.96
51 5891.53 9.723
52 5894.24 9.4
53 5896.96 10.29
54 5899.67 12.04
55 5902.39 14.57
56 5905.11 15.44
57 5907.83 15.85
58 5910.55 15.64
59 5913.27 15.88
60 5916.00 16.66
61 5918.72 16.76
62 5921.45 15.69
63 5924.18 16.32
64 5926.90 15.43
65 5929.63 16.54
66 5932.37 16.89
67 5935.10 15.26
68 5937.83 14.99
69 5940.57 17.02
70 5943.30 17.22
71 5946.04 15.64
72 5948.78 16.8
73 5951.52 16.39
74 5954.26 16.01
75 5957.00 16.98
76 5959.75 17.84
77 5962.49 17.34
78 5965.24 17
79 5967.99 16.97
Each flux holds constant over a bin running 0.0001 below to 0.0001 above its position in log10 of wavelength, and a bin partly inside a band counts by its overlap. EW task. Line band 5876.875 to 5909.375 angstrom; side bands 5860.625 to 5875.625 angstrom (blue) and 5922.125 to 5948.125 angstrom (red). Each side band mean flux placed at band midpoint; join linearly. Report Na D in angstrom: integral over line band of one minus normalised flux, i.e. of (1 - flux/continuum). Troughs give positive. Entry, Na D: 5.4 angstrom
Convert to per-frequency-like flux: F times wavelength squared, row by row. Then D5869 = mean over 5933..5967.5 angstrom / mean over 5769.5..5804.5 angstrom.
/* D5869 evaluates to 1.1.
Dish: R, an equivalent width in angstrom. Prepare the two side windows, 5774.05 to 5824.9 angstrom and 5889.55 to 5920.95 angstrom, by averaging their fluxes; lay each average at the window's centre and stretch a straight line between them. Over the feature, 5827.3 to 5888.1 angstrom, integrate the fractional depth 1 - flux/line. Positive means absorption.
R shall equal -4.62 angstrom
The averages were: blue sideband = 16.5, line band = 16.2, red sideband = 13.9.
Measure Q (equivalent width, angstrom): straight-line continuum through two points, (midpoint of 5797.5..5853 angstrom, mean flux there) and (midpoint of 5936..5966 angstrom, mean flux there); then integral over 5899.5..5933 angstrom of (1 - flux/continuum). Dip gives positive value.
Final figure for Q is 1.6 angstrom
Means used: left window 16.3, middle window 15.8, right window 16.6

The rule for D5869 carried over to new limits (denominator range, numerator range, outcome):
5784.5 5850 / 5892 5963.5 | 0.98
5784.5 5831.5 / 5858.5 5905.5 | 0.91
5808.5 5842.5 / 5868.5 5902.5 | 0.86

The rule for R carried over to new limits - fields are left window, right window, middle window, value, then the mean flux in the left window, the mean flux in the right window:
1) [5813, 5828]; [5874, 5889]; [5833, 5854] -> -0.48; 16.7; 15.5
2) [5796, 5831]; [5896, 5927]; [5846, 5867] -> -0.49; 16.2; 15.1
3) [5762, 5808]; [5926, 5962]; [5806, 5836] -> -0.71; 16.2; 16.4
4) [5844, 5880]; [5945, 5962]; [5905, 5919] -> 0.41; 16.3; 16.7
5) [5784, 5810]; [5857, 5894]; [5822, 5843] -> -0.98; 15.9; 15.1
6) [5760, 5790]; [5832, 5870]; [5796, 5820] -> 0.32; 16.6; 16.3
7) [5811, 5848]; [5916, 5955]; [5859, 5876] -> 0.25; 16.6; 16.2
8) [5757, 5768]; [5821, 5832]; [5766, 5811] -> -0.95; 15.8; 16.2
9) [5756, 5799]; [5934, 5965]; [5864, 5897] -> 3.80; 16.5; 16.5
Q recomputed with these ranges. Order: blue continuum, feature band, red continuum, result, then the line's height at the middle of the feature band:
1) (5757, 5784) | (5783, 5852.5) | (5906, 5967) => 0.30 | 16.5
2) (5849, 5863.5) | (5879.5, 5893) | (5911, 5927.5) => 1.94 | 16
